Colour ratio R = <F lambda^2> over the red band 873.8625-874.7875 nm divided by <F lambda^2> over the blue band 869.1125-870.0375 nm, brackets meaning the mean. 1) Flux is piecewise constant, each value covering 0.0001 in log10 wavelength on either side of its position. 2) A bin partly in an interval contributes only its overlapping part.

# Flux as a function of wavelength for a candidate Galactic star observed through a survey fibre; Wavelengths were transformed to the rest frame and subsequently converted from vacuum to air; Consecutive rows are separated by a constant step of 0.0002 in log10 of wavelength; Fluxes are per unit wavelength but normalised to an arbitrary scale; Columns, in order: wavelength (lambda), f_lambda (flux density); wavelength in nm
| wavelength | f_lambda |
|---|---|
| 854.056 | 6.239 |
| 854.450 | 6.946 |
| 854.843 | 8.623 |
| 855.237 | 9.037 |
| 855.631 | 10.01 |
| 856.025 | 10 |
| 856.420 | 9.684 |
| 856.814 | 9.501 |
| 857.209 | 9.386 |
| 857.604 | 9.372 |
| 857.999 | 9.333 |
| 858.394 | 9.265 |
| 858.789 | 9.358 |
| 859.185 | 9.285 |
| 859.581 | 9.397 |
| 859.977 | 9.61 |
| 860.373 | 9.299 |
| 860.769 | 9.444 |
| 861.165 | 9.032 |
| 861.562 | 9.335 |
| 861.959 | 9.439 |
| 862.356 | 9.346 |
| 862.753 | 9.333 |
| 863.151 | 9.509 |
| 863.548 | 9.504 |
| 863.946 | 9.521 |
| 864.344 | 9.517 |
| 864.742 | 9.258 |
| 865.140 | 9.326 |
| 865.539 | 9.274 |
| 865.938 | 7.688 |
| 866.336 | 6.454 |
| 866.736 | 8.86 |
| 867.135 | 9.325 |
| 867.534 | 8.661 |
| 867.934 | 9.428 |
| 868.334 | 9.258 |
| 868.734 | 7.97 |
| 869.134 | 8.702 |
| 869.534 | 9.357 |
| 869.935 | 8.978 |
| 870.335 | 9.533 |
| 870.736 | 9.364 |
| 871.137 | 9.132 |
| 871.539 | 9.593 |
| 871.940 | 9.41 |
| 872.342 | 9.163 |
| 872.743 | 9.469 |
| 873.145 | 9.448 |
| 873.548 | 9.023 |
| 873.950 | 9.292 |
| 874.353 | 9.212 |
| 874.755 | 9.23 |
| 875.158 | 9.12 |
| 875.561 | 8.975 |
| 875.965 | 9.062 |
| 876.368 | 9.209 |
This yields 1.03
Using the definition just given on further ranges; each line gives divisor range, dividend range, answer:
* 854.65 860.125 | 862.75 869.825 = 0.97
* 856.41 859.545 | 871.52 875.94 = 1.02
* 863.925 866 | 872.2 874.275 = 1.03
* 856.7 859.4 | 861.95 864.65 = 1.02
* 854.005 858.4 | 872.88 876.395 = 1.06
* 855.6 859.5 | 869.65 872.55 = 1.01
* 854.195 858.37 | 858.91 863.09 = 1.03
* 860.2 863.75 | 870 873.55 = 1.02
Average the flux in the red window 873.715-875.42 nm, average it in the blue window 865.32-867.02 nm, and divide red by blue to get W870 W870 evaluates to 1.1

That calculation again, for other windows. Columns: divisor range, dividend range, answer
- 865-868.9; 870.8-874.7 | 1.08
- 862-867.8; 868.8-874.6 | 1.03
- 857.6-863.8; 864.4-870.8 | 0.94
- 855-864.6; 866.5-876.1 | 0.97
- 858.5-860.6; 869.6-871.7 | 0.99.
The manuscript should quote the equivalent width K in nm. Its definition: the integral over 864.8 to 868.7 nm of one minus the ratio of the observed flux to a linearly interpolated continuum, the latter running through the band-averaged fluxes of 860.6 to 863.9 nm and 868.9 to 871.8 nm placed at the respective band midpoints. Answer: 0.25 nm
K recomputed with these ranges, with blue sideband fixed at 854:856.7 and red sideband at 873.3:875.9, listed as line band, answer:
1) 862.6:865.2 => -0.14 nm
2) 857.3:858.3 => -0.06 nm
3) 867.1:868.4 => -0.02 nm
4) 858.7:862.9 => -0.22 nm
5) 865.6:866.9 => 0.17 nm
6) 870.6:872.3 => -0.05 nm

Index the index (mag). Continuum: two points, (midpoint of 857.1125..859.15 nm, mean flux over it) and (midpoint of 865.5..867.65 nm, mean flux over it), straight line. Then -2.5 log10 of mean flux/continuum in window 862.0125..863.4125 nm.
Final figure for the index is -0.08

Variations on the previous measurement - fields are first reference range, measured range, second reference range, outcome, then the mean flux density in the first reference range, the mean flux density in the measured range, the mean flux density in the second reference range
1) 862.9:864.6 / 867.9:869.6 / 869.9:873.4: 0.06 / 9.5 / 8.86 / 9.36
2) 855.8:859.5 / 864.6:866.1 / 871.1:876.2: 0.05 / 9.47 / 8.9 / 9.24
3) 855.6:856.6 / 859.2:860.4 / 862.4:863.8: 0.02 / 9.88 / 9.43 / 9.44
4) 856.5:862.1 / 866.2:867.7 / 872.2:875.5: 0.11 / 9.37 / 8.4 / 9.24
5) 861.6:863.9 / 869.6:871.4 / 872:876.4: 0.00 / 9.43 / 9.27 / 9.21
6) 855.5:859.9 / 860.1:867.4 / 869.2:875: 0.04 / 9.5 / 9.08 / 9.29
